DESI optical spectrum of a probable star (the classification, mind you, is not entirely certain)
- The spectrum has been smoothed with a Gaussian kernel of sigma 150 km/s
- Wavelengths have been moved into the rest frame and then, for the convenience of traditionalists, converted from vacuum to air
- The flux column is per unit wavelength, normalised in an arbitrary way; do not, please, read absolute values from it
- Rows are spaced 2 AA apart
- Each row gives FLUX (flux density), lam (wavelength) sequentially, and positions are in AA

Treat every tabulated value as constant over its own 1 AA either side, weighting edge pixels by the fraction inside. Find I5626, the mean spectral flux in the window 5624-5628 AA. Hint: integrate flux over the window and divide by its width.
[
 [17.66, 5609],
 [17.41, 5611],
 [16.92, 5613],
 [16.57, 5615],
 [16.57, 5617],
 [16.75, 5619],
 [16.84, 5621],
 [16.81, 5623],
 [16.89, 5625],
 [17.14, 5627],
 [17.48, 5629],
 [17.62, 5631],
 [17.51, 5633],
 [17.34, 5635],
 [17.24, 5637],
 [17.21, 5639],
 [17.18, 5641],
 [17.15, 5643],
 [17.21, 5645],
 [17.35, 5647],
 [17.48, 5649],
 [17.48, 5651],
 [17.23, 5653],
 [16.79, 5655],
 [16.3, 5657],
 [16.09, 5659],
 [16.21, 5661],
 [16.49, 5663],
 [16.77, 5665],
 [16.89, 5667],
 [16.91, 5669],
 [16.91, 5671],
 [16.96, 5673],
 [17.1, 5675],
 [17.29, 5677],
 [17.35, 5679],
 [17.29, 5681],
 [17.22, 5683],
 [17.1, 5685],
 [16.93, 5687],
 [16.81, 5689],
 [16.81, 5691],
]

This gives 17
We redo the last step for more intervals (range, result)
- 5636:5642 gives 17.2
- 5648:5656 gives 17.2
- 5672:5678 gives 17.1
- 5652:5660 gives 16.6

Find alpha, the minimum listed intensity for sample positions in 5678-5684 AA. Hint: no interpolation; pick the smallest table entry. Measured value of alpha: 17.22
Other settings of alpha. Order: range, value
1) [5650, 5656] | 16.79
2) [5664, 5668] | 16.77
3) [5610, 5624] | 16.57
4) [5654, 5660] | 16.09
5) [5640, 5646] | 17.15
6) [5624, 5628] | 16.89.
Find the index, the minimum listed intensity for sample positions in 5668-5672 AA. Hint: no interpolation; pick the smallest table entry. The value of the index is 16.91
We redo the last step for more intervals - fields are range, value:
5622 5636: 16.81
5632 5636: 17.34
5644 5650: 17.21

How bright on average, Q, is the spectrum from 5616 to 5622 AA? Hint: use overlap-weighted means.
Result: 16.7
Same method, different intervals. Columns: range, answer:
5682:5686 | 17.2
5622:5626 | 16.9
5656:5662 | 16.2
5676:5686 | 17.2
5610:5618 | 16.9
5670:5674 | 16.9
